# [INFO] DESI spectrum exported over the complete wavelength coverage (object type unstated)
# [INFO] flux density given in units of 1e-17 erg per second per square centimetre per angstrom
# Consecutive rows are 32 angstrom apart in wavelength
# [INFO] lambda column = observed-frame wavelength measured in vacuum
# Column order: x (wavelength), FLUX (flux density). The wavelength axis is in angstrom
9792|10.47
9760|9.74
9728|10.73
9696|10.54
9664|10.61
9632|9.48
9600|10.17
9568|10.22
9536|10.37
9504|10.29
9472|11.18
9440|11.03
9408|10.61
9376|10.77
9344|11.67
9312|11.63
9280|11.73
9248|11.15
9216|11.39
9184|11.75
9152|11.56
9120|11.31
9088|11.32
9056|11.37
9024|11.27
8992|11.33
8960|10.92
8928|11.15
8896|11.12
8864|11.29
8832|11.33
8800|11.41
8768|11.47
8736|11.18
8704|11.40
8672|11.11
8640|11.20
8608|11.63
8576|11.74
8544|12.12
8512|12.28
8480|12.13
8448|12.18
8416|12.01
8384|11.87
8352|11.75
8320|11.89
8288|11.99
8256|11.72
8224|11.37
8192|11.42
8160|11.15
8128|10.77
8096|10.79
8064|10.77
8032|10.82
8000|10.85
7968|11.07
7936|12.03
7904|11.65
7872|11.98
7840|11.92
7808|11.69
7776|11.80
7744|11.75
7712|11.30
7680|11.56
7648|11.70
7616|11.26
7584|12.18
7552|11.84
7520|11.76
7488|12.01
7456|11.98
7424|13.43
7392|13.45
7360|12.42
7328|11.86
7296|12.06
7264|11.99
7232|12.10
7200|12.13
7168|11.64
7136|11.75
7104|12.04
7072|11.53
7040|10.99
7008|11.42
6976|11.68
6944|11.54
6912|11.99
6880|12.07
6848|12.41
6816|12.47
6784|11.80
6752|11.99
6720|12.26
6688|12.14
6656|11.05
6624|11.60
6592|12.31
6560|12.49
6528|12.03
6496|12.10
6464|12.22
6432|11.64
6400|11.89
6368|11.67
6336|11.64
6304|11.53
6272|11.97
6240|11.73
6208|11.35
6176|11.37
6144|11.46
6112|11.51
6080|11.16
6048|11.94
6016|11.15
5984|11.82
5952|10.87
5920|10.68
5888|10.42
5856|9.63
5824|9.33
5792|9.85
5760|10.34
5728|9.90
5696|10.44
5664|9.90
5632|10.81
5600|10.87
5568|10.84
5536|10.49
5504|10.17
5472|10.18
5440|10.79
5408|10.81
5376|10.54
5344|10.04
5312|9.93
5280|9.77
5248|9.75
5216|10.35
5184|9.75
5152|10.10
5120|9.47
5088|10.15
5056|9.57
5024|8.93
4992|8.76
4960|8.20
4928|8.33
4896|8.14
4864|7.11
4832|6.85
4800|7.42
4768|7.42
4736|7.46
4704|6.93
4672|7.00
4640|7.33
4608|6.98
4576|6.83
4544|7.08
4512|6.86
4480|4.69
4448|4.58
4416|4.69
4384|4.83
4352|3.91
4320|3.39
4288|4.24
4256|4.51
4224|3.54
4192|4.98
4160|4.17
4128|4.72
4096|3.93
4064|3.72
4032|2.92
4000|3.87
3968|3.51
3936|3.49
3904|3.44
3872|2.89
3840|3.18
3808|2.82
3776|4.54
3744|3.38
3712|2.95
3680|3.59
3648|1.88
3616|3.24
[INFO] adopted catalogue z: 0.13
